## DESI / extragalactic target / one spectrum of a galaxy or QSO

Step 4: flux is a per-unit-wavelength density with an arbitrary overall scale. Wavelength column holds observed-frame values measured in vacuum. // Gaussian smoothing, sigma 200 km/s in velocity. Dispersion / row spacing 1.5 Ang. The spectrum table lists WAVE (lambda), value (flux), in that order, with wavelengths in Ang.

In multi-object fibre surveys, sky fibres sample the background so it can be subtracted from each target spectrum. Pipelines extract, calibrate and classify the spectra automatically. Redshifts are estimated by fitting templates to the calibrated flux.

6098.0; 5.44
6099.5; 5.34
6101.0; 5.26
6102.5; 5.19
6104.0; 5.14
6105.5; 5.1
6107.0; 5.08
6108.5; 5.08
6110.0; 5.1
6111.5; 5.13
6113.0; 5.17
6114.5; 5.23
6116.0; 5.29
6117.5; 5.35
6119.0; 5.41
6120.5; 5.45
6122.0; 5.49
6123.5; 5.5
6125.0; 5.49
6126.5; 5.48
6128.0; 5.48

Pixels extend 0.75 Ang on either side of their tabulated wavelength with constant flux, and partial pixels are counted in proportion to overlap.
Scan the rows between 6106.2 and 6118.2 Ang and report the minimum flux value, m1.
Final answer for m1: 5.08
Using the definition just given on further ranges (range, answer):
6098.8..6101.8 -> 5.26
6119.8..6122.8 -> 5.45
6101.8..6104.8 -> 5.14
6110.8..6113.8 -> 5.13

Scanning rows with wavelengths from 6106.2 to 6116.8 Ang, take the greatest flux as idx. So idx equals 5.29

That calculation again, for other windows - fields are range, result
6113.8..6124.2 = 5.5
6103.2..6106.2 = 5.14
